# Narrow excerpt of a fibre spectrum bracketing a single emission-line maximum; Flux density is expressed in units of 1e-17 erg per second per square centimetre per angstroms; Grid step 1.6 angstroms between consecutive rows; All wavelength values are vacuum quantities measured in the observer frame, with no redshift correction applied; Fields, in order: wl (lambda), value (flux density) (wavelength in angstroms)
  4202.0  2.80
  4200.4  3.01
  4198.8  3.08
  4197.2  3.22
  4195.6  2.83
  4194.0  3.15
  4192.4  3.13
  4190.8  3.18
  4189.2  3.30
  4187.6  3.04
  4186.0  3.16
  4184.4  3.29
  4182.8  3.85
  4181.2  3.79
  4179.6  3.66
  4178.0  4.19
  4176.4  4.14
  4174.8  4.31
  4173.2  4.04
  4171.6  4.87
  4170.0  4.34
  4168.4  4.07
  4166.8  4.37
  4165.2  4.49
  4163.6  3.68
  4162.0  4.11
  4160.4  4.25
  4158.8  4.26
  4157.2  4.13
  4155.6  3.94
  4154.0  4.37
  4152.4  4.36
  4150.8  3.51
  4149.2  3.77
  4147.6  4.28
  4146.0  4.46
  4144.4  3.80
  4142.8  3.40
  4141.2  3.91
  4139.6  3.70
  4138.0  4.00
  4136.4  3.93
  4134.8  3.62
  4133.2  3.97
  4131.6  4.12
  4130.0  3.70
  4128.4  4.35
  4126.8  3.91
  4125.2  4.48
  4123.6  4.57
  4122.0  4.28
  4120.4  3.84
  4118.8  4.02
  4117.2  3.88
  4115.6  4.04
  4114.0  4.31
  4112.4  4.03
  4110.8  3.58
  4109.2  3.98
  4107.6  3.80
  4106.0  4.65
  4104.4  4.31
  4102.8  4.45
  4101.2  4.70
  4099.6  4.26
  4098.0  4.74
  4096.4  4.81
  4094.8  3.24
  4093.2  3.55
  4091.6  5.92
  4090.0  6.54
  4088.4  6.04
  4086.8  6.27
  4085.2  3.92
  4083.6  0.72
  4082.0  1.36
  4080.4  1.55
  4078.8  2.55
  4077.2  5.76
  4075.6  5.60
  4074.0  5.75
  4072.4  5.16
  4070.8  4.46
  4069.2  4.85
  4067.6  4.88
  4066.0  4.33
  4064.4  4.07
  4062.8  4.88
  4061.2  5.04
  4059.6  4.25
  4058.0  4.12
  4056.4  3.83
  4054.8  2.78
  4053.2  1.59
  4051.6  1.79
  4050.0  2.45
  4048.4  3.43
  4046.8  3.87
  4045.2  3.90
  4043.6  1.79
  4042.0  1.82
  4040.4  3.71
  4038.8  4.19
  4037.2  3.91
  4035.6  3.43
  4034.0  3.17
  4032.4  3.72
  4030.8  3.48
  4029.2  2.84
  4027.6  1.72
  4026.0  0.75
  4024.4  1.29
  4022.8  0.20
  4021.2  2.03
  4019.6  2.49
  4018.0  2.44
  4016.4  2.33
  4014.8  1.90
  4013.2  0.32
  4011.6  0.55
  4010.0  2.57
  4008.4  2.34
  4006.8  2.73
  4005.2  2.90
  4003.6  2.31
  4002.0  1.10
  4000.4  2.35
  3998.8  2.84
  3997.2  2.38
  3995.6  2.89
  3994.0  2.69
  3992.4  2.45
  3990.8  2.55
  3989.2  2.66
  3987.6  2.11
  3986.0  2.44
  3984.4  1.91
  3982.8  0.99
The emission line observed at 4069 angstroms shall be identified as Lyman alpha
